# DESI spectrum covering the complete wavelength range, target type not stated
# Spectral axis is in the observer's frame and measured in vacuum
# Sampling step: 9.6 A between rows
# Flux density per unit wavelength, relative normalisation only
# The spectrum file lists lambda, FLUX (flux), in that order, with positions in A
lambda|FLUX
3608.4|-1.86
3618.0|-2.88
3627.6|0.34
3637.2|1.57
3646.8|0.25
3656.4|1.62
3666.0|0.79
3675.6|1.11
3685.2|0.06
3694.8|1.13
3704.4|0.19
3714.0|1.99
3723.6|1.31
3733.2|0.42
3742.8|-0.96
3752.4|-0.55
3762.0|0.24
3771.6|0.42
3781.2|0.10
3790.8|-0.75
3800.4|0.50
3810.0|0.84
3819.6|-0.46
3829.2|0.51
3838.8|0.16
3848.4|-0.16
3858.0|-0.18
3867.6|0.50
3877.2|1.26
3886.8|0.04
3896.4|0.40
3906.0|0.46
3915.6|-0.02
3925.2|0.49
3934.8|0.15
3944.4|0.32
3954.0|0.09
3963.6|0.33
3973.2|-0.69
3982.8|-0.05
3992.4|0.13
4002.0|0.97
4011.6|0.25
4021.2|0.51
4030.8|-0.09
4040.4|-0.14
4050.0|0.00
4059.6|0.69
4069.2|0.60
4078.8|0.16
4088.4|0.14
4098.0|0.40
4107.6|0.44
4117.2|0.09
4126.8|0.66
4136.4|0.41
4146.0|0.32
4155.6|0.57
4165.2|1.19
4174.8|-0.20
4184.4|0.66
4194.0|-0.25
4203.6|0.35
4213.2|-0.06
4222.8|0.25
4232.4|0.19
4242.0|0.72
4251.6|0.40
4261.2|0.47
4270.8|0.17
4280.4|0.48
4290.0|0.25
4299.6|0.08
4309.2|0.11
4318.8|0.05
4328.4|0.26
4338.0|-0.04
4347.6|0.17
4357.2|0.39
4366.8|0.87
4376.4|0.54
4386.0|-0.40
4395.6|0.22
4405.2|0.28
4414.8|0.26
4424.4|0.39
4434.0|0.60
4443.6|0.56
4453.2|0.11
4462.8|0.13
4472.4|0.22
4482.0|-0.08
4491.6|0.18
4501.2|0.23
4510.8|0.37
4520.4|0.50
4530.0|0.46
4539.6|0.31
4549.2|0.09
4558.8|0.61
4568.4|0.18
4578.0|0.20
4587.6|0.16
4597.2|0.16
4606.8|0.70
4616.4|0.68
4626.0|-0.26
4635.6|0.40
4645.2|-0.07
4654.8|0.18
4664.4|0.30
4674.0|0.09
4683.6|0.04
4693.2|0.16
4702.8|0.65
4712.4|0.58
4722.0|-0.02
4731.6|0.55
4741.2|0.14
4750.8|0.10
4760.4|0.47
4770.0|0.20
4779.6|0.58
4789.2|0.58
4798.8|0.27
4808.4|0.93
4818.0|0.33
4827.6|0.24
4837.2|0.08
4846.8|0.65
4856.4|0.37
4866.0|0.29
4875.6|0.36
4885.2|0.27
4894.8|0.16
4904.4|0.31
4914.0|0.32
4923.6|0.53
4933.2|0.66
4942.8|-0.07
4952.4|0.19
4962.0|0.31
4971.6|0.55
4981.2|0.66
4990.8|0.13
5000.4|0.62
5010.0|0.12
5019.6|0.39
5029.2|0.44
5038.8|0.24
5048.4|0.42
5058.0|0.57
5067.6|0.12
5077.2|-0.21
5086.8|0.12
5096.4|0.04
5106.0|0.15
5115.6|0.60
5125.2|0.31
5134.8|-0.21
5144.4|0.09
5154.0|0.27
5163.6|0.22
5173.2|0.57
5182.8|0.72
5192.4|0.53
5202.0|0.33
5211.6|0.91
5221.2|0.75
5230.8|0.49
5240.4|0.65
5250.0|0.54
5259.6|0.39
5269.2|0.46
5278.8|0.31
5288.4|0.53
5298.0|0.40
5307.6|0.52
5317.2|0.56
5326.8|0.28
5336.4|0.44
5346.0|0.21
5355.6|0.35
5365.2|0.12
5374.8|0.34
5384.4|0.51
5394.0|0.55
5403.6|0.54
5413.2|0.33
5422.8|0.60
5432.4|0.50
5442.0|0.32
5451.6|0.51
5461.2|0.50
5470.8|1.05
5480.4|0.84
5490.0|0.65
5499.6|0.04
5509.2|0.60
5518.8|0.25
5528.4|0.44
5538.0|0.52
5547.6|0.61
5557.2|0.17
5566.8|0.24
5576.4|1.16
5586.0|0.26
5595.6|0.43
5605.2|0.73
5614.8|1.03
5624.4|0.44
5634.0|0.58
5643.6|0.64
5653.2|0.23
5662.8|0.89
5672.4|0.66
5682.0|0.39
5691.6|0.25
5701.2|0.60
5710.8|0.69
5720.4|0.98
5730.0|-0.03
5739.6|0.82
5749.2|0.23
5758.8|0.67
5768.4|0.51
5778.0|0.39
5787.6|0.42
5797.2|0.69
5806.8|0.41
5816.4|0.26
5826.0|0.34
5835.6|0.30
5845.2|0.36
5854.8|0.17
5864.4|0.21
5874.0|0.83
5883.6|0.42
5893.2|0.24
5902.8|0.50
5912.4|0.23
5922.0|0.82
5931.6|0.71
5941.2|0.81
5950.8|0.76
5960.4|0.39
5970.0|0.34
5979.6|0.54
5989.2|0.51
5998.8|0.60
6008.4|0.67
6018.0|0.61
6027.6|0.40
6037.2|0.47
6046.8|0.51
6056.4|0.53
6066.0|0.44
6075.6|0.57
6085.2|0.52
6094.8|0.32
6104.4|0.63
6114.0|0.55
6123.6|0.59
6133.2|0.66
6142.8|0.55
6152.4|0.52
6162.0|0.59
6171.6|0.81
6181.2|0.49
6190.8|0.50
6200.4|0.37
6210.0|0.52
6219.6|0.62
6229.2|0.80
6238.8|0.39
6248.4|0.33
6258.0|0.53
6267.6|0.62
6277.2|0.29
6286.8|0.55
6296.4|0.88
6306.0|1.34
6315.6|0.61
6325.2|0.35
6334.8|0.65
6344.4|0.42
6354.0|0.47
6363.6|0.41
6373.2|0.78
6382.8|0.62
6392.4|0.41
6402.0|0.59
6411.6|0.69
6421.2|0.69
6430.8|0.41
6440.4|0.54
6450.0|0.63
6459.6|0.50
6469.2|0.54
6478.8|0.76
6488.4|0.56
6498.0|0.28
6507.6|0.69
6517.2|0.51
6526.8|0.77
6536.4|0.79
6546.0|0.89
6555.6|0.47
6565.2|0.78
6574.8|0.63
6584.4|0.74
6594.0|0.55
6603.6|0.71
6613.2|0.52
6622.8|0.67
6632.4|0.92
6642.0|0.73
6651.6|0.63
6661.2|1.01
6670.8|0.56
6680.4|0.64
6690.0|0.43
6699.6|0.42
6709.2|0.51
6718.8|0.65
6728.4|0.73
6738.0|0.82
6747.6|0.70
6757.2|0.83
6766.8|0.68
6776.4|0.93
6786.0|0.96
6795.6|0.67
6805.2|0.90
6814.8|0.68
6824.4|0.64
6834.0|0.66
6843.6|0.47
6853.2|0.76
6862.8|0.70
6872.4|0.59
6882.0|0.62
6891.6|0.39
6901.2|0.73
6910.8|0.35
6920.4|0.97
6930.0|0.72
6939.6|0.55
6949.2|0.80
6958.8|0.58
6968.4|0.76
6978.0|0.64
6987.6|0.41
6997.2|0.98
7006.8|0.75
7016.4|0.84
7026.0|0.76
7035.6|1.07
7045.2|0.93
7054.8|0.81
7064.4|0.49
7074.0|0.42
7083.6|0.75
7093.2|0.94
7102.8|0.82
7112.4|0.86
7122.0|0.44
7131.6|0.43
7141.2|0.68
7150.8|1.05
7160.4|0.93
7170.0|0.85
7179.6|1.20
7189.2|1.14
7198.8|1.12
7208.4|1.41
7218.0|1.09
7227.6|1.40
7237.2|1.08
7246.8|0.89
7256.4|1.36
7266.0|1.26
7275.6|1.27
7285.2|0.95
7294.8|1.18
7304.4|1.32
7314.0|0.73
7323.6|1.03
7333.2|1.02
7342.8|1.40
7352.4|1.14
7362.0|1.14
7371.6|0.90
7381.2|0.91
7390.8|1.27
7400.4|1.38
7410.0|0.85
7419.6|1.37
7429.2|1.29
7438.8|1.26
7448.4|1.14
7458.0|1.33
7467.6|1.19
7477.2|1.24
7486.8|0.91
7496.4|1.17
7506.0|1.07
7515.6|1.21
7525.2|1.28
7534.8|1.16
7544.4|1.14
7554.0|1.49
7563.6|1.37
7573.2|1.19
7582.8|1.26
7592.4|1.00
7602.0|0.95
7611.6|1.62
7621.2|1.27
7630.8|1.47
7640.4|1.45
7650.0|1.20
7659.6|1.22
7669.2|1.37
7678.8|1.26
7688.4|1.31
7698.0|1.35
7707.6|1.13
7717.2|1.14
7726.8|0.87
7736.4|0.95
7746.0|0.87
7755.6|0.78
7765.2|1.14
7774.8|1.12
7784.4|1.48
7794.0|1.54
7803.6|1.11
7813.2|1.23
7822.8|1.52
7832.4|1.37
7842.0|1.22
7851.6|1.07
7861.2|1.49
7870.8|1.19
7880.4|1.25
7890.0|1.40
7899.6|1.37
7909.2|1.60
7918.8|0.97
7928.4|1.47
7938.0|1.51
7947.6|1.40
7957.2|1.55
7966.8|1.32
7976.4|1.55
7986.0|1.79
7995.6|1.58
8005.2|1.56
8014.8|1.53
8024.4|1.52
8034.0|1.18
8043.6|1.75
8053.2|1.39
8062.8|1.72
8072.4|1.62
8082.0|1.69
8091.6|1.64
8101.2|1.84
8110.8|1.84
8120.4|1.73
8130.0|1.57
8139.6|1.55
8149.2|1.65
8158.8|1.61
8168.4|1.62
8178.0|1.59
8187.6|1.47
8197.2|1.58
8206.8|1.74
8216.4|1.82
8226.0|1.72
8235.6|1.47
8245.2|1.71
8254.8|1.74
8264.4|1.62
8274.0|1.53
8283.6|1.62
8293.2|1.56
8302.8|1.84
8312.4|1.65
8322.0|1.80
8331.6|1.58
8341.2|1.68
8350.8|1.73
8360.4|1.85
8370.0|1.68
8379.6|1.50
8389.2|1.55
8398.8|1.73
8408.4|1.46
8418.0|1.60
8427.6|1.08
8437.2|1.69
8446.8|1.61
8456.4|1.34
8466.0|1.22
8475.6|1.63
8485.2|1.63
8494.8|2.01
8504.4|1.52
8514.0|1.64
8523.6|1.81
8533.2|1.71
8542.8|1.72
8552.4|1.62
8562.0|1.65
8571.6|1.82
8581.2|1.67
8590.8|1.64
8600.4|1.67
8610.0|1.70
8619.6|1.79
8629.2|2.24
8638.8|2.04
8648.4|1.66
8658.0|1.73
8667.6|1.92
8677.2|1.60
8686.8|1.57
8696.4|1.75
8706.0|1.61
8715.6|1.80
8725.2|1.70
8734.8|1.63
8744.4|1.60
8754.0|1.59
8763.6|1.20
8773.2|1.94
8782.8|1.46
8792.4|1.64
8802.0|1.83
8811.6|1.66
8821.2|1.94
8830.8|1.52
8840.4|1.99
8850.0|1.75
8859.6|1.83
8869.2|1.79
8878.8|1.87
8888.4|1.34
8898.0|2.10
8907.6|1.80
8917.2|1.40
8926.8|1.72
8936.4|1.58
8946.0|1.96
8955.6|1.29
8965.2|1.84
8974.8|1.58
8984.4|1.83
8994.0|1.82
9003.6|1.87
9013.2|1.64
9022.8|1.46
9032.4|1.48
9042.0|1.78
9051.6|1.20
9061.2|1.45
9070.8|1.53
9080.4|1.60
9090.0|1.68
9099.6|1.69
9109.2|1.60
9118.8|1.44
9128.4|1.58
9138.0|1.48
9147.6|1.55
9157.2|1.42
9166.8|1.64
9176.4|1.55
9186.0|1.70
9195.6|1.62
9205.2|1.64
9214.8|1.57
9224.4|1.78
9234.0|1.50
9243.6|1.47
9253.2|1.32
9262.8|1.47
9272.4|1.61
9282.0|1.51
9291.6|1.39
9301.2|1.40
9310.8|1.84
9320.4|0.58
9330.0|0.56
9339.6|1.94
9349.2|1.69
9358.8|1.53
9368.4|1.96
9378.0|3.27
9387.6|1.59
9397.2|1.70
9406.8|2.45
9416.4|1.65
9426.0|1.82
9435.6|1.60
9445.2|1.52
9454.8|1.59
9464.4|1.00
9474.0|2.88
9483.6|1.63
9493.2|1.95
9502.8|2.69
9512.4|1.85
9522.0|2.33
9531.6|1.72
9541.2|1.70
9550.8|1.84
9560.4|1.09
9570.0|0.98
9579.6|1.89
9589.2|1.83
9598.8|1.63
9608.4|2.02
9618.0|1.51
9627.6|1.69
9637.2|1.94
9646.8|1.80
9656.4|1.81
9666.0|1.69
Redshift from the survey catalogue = 0.797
